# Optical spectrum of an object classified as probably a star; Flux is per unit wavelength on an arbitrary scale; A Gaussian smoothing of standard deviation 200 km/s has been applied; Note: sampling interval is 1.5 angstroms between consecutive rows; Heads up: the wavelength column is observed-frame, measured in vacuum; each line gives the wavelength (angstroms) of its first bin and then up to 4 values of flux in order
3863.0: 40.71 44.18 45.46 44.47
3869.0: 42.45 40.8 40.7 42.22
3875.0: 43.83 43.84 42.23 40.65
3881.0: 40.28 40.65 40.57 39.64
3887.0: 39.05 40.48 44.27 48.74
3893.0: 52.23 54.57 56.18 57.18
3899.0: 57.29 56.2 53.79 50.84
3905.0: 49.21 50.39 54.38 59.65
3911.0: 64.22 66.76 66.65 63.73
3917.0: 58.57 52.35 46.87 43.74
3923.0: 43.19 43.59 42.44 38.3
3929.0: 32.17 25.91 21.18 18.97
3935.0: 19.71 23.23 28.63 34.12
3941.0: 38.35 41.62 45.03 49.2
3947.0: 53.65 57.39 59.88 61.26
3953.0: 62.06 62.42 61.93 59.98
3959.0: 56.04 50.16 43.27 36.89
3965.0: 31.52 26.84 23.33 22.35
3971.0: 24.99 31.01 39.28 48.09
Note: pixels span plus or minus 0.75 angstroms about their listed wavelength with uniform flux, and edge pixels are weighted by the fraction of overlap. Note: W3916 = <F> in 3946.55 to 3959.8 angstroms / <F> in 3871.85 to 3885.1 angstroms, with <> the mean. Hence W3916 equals 1.4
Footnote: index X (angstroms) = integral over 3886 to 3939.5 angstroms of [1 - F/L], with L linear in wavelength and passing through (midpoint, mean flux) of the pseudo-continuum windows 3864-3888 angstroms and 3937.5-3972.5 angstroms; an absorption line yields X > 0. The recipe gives -3.9 angstroms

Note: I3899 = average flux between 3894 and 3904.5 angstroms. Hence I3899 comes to 55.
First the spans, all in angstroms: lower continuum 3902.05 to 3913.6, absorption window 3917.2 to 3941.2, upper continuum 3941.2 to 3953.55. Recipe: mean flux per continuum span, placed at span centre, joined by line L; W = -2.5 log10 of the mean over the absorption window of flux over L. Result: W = 0.486 mag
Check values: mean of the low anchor 56.6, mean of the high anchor 52.9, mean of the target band 35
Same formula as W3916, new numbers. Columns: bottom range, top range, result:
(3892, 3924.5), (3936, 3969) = 0.83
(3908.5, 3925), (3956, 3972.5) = 0.69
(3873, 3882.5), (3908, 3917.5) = 1.49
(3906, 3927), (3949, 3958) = 1.14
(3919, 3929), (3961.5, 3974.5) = 0.72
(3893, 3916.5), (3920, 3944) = 0.59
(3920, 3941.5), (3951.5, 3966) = 1.57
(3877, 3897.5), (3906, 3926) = 1.21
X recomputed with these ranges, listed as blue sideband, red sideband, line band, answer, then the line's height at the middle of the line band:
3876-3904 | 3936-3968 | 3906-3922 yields -3.53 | 47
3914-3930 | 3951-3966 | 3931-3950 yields 4.99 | 49.6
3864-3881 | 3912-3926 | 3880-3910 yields -0.79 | 47.7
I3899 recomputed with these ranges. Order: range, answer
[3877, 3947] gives 45.2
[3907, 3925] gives 55.4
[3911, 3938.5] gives 41.6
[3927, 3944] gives 29.9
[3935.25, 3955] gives 46.6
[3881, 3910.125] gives 49.5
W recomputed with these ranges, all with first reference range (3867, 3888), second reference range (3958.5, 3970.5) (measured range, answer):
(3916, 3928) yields -0.21 mag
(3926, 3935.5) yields 0.35 mag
